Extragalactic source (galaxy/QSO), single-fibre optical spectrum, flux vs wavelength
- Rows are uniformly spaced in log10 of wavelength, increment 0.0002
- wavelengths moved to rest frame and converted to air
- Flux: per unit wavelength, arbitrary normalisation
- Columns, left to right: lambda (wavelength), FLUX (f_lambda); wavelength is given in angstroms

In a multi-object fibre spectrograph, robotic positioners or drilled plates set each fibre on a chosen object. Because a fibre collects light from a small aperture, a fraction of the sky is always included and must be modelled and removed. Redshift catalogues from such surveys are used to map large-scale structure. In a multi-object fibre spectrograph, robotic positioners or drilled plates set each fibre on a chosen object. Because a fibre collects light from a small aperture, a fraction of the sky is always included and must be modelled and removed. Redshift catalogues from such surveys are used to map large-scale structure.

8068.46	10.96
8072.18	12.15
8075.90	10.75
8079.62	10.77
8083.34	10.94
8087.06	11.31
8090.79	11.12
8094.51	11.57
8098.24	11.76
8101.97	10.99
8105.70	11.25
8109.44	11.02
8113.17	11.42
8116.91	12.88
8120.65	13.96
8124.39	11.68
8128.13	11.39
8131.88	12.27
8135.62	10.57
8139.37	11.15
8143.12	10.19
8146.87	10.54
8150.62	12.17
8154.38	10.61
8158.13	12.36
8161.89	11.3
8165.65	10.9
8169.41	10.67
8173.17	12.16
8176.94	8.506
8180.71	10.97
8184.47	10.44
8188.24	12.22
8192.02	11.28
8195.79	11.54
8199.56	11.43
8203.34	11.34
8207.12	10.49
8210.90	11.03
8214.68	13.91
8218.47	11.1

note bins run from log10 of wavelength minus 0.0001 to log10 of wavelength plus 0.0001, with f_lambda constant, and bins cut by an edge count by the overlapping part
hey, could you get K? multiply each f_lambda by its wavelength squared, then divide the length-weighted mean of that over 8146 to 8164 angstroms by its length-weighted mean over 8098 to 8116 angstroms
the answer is 1.02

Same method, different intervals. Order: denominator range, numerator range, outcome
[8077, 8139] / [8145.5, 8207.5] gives 0.98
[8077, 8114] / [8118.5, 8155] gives 1.04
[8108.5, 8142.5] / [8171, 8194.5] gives 0.94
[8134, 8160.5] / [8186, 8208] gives 1.04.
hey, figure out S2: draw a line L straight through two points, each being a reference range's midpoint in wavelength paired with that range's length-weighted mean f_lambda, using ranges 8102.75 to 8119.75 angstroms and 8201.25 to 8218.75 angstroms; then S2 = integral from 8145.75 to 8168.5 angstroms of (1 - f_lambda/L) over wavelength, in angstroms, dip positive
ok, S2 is 0.7 angstroms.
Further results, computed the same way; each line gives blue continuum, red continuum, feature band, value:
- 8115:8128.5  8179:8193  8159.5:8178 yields 1.19 angstroms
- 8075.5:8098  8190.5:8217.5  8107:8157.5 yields -1.05 angstroms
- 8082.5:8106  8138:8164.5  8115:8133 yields -1.93 angstroms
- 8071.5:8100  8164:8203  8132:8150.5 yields 0.35 angstroms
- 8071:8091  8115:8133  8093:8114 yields 0.87 angstroms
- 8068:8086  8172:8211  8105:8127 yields -1.91 angstroms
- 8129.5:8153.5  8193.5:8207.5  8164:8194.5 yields 0.87 angstroms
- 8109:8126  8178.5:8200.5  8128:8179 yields 3.21 angstroms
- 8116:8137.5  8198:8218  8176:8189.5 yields 1.32 angstroms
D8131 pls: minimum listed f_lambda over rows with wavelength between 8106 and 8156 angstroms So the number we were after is 10.19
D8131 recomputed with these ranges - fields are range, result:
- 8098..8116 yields 10.99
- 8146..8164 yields 10.54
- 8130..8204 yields 8.506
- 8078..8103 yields 10.77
